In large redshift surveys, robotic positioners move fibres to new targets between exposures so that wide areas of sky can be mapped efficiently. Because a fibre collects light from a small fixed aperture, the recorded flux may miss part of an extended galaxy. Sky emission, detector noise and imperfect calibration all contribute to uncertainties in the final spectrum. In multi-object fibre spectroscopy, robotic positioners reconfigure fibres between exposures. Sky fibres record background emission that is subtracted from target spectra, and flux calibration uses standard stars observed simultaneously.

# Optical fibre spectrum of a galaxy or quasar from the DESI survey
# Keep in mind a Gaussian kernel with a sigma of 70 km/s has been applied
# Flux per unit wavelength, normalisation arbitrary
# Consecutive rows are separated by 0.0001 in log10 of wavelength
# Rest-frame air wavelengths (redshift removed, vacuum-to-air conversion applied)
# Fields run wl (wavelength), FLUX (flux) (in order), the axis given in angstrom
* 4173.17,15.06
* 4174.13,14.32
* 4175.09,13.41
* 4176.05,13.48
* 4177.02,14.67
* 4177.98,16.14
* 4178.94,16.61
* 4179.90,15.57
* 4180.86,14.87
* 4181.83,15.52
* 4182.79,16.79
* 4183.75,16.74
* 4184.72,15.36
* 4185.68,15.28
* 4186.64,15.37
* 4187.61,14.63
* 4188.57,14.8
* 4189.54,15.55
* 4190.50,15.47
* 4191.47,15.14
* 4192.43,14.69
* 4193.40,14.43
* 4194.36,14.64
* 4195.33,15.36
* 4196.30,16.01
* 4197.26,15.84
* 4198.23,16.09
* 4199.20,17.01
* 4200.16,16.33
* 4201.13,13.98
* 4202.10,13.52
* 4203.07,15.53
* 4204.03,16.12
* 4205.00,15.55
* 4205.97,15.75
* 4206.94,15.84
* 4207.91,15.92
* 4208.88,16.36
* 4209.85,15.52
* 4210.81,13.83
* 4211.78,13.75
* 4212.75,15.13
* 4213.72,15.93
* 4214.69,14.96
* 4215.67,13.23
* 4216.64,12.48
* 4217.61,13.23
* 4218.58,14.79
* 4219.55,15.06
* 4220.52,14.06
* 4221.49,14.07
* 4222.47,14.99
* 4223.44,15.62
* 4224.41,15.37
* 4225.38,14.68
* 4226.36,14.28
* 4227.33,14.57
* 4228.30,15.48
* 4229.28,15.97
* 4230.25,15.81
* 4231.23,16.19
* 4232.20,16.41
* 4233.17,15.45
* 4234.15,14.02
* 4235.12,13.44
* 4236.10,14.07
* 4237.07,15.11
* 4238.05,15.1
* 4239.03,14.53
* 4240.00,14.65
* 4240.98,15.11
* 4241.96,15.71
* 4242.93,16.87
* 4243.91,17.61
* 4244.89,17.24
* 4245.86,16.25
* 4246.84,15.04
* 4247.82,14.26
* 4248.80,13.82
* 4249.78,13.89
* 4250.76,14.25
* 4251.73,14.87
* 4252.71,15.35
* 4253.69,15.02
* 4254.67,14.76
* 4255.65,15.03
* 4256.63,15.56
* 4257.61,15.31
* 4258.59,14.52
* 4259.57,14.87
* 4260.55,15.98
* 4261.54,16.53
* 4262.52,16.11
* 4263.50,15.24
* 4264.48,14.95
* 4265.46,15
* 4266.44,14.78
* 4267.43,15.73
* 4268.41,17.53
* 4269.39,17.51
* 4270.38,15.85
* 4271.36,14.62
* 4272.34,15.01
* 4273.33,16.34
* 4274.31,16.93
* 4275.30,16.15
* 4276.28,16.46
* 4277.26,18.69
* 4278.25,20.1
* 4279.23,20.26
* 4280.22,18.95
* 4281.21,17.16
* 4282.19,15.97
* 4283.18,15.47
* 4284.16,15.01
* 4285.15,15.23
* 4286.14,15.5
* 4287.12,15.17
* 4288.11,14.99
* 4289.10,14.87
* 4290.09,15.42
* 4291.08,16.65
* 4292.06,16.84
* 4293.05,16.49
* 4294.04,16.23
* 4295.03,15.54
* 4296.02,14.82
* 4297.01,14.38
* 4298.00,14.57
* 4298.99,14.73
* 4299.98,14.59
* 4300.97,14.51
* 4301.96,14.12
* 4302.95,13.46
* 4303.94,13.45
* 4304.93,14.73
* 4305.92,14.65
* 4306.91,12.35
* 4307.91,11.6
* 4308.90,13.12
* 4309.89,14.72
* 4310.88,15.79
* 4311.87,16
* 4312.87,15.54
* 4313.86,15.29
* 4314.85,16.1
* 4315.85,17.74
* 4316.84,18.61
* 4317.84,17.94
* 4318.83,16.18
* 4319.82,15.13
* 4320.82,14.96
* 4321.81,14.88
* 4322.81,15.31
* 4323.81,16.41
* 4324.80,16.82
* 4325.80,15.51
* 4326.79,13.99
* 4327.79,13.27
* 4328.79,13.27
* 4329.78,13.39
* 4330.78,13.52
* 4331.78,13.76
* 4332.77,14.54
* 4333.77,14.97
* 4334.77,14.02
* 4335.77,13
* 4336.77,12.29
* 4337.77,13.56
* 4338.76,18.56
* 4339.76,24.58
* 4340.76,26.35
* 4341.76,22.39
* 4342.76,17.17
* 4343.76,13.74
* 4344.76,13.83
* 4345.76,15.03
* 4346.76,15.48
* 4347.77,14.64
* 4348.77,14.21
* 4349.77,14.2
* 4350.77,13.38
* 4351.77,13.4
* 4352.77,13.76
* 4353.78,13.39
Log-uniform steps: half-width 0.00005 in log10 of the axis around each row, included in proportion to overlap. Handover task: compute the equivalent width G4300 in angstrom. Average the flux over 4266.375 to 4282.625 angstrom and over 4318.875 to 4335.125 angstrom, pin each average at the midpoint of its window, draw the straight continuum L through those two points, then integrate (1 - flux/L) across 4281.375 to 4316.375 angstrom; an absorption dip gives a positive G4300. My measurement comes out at 1.9 angstrom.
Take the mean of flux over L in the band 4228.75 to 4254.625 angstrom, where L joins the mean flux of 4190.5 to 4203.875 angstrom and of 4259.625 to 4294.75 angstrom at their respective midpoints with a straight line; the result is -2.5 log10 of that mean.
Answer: 0.04 mag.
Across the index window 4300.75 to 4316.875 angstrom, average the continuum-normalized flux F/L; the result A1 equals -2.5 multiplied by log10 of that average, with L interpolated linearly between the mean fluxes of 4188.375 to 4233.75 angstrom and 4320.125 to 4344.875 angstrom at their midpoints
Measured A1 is 0.07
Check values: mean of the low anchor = 15.1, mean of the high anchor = 15.8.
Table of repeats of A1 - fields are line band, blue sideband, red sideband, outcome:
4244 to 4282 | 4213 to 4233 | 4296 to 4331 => -0.08 mag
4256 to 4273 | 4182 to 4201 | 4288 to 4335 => -0.03 mag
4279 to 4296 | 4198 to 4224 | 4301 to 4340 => -0.08 mag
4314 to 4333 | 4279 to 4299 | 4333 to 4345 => 0.09 mag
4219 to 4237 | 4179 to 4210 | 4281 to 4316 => 0.03 mag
